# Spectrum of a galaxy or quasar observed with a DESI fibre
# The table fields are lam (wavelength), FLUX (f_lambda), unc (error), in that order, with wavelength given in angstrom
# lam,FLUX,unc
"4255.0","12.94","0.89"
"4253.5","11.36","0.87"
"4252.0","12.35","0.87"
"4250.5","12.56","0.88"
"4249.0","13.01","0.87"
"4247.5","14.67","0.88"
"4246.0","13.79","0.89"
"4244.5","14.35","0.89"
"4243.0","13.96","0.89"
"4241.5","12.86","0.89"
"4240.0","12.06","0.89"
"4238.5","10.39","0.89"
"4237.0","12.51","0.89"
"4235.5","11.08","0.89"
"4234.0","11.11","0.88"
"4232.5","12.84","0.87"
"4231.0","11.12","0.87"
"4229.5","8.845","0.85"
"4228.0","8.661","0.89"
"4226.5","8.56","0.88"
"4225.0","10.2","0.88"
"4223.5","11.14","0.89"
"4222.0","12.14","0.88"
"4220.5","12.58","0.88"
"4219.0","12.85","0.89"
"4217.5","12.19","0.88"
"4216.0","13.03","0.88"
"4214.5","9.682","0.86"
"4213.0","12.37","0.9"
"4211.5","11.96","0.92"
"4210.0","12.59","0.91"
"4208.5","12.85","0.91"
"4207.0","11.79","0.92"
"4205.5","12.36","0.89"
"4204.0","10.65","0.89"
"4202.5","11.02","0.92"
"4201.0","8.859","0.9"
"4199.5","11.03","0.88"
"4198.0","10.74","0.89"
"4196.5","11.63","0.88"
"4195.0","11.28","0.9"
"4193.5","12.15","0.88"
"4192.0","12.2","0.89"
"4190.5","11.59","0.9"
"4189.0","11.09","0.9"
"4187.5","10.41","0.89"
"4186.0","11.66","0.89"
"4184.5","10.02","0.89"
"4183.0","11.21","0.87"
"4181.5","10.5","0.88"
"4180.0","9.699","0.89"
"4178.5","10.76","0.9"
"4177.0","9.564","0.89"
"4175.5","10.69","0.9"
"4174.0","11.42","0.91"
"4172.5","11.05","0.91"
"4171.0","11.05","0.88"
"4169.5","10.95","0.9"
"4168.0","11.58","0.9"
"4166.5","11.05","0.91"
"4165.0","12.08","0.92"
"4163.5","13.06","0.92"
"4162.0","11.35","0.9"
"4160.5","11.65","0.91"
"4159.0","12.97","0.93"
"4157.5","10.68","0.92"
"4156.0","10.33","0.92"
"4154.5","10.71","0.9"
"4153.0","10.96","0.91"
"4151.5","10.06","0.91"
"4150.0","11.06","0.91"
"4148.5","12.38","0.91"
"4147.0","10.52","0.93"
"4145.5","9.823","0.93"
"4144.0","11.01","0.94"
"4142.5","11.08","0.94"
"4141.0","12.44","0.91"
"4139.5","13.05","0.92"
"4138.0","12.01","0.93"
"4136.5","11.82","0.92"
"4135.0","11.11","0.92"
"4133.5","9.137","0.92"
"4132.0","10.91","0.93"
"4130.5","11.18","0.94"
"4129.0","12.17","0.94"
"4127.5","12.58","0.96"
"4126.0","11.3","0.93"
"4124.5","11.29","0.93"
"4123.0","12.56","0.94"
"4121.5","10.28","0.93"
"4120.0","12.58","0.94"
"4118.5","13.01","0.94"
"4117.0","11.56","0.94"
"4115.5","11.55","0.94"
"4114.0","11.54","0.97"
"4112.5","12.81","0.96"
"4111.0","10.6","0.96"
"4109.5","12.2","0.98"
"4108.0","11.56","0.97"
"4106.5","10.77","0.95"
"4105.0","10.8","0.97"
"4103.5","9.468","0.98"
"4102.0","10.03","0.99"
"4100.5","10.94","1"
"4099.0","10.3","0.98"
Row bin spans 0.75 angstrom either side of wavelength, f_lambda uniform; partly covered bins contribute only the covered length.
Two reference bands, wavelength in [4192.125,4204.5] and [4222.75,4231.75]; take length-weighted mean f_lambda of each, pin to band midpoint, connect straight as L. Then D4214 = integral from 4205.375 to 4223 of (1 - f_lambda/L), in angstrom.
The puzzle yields -3.2 angstrom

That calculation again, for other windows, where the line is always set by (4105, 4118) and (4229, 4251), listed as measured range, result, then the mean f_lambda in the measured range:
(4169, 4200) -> 2.7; 11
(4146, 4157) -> 0.9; 10.8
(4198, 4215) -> 1.1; 11.4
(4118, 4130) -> -0.3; 11.9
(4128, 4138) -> 0.5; 11.2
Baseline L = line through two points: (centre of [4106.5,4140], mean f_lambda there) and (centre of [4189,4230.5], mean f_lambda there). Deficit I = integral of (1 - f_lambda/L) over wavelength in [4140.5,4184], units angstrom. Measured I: 1.53 angstrom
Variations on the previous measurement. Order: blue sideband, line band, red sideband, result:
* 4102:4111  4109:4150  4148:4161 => -2.1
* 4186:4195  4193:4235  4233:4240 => 0.6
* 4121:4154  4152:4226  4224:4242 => -1.8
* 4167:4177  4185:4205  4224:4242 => -0.3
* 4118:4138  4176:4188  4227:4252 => 1.3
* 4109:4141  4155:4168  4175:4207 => -0.4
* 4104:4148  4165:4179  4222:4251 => 0.8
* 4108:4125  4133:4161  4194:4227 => 1.2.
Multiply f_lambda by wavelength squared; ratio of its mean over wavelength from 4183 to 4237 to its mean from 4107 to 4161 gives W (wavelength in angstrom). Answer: 1.02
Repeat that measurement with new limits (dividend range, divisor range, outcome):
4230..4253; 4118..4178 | 1.15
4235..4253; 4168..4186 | 1.23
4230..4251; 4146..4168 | 1.15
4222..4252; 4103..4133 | 1.08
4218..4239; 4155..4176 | 0.99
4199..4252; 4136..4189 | 1.09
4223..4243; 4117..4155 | 1.01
